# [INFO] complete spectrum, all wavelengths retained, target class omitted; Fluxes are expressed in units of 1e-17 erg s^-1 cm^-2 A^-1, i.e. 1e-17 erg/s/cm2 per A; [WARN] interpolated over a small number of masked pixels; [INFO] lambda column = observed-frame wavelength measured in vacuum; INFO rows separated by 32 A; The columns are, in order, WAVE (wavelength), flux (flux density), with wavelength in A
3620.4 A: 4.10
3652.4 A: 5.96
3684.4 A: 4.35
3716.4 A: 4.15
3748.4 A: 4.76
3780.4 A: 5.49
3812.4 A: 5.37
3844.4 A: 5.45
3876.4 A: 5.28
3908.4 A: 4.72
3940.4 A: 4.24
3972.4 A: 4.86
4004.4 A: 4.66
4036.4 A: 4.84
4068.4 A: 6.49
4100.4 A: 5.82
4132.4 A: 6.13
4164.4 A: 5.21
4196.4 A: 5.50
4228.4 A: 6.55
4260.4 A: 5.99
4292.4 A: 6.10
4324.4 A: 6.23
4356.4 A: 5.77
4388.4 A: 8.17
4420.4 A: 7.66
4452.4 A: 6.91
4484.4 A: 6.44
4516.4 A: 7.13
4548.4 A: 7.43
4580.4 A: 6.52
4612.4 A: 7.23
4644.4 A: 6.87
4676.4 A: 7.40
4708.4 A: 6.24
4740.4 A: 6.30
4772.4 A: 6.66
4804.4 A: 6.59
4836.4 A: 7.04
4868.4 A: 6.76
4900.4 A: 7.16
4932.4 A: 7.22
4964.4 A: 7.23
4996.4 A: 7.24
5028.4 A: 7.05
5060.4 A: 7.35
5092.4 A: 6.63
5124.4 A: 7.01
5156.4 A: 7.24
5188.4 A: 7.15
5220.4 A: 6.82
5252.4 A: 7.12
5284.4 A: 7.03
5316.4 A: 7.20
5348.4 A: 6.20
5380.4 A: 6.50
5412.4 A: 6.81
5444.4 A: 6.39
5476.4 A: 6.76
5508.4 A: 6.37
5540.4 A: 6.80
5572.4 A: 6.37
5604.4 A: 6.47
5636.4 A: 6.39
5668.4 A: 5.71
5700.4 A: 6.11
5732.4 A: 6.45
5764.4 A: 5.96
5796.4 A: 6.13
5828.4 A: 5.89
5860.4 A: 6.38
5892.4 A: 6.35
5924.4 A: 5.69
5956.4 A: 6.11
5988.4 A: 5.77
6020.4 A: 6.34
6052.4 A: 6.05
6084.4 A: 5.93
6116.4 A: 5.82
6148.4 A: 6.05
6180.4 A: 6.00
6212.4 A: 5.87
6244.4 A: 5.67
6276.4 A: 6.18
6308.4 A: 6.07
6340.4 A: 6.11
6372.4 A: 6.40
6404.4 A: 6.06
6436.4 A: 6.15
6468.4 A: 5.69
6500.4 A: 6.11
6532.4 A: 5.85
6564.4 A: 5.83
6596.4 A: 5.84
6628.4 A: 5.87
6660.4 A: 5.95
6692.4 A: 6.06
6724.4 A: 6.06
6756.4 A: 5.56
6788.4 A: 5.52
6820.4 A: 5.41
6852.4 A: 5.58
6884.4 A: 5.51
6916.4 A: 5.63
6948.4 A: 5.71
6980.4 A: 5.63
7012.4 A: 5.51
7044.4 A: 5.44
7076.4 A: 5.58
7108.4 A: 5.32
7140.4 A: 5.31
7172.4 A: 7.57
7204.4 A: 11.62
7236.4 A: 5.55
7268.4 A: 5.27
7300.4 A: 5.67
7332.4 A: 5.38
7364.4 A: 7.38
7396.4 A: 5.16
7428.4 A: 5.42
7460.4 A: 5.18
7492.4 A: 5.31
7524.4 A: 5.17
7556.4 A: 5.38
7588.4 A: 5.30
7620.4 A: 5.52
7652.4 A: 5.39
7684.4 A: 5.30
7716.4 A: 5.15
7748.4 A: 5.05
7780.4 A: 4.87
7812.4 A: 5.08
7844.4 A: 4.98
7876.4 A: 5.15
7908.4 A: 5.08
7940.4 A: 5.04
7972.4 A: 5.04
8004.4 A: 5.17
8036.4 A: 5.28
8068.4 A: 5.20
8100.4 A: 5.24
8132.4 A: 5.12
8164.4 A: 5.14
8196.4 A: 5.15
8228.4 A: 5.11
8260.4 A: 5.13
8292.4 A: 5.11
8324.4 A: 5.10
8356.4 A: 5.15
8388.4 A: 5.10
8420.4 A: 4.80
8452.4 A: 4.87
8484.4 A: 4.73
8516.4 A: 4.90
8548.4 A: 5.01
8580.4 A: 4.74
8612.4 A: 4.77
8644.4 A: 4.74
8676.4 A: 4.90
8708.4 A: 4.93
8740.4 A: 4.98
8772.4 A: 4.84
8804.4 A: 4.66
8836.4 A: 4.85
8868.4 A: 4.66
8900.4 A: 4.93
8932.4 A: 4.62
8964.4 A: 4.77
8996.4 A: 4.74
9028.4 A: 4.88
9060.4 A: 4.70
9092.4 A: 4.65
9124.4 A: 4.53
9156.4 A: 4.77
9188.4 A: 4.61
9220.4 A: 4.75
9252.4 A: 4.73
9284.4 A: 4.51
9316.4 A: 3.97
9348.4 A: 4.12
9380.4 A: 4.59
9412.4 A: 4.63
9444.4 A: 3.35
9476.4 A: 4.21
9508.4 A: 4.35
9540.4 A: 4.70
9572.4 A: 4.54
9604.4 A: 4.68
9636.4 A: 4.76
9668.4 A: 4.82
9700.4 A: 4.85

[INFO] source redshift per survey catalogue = 0.095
